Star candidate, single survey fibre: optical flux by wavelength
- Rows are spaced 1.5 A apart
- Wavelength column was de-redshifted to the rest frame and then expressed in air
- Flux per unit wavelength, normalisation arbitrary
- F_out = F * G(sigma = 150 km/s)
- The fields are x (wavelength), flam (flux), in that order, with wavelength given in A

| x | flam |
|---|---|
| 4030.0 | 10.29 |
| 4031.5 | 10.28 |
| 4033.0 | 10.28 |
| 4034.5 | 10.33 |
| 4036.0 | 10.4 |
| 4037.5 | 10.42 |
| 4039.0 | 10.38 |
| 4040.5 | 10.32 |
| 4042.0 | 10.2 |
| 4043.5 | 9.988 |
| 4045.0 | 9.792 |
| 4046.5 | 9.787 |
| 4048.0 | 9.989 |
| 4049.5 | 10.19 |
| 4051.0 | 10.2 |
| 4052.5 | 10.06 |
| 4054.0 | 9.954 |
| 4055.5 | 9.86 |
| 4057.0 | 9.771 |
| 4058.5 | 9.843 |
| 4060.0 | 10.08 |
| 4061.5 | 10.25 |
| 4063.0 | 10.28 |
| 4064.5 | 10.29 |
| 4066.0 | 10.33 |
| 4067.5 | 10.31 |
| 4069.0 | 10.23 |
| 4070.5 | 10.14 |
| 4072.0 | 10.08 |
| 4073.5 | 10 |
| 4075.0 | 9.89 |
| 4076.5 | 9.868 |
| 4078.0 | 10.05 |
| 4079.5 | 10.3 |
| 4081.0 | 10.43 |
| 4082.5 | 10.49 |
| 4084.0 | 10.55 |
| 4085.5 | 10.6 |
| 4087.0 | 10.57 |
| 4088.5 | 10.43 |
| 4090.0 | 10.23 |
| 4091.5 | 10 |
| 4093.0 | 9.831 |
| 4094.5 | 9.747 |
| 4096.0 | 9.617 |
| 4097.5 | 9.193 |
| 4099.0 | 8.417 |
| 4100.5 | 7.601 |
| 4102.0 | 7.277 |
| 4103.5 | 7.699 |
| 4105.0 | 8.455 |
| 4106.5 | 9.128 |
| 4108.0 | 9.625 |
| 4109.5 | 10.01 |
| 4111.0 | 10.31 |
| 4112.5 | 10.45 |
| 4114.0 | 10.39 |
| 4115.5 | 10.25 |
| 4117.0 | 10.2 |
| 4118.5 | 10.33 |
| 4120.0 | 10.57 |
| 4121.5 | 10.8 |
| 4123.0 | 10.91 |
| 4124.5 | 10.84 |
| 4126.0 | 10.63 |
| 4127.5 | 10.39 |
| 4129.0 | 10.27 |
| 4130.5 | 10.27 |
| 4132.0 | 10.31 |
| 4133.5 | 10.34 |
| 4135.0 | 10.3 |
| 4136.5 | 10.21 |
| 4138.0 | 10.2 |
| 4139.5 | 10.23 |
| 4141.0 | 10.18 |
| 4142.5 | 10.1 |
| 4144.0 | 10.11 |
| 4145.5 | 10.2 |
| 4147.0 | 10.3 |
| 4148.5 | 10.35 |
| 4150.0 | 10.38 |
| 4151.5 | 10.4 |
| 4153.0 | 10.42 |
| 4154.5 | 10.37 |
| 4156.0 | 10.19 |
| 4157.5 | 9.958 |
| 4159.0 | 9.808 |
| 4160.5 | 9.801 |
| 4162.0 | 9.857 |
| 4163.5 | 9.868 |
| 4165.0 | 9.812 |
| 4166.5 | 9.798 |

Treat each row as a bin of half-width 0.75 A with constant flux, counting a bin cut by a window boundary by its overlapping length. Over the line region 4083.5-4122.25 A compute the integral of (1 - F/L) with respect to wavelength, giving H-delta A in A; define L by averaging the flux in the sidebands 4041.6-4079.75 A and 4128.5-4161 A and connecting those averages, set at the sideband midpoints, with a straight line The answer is 1.69 A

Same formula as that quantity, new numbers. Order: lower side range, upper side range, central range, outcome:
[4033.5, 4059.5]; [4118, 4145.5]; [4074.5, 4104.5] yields 1.8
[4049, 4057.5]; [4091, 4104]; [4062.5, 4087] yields -2.1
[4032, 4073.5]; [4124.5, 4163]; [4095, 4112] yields 2.2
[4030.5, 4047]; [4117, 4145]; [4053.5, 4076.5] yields 0.4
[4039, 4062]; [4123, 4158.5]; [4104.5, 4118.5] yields 0.4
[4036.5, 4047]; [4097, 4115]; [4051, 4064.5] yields -0.2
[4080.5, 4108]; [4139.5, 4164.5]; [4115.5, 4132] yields -1.2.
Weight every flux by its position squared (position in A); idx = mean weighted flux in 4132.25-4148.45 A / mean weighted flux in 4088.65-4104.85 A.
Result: 1.16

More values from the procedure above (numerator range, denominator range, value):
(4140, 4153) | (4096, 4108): 1.24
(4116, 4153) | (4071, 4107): 1.10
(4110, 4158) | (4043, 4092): 1.05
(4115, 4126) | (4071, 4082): 1.07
